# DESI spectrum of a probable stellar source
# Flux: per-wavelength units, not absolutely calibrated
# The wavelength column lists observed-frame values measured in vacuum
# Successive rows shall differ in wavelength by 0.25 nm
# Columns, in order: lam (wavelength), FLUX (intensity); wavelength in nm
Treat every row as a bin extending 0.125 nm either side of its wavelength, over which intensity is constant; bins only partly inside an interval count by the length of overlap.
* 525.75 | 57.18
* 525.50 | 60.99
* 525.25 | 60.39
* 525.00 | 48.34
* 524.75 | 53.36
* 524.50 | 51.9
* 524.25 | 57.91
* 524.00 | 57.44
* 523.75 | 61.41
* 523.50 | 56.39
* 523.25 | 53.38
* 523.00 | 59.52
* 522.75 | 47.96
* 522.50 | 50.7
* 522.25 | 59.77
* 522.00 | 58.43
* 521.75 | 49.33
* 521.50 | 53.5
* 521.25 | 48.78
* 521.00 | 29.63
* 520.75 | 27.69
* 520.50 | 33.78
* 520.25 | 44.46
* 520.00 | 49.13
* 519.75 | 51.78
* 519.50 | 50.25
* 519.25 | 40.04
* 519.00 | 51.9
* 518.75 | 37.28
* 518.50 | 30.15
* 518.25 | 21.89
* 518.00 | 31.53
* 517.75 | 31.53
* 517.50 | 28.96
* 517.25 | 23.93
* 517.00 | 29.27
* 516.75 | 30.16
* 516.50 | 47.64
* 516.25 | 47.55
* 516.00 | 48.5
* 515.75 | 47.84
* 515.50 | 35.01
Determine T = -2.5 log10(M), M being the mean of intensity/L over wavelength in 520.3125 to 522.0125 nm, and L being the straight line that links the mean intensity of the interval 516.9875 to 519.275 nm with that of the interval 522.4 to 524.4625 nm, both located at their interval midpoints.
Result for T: 0.10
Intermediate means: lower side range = 32.5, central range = 42.1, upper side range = 55.5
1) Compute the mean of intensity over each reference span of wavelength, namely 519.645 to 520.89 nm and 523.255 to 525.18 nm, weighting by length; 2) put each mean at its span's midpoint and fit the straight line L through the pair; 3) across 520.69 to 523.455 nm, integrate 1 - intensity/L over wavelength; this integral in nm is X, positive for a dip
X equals -0.11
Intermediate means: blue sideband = 41.1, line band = 49.7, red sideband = 55.3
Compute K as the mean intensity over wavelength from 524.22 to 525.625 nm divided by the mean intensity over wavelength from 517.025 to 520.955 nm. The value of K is 1.51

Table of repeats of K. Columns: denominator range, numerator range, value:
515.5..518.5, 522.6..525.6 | 1.59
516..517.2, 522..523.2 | 1.41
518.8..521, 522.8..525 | 1.31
